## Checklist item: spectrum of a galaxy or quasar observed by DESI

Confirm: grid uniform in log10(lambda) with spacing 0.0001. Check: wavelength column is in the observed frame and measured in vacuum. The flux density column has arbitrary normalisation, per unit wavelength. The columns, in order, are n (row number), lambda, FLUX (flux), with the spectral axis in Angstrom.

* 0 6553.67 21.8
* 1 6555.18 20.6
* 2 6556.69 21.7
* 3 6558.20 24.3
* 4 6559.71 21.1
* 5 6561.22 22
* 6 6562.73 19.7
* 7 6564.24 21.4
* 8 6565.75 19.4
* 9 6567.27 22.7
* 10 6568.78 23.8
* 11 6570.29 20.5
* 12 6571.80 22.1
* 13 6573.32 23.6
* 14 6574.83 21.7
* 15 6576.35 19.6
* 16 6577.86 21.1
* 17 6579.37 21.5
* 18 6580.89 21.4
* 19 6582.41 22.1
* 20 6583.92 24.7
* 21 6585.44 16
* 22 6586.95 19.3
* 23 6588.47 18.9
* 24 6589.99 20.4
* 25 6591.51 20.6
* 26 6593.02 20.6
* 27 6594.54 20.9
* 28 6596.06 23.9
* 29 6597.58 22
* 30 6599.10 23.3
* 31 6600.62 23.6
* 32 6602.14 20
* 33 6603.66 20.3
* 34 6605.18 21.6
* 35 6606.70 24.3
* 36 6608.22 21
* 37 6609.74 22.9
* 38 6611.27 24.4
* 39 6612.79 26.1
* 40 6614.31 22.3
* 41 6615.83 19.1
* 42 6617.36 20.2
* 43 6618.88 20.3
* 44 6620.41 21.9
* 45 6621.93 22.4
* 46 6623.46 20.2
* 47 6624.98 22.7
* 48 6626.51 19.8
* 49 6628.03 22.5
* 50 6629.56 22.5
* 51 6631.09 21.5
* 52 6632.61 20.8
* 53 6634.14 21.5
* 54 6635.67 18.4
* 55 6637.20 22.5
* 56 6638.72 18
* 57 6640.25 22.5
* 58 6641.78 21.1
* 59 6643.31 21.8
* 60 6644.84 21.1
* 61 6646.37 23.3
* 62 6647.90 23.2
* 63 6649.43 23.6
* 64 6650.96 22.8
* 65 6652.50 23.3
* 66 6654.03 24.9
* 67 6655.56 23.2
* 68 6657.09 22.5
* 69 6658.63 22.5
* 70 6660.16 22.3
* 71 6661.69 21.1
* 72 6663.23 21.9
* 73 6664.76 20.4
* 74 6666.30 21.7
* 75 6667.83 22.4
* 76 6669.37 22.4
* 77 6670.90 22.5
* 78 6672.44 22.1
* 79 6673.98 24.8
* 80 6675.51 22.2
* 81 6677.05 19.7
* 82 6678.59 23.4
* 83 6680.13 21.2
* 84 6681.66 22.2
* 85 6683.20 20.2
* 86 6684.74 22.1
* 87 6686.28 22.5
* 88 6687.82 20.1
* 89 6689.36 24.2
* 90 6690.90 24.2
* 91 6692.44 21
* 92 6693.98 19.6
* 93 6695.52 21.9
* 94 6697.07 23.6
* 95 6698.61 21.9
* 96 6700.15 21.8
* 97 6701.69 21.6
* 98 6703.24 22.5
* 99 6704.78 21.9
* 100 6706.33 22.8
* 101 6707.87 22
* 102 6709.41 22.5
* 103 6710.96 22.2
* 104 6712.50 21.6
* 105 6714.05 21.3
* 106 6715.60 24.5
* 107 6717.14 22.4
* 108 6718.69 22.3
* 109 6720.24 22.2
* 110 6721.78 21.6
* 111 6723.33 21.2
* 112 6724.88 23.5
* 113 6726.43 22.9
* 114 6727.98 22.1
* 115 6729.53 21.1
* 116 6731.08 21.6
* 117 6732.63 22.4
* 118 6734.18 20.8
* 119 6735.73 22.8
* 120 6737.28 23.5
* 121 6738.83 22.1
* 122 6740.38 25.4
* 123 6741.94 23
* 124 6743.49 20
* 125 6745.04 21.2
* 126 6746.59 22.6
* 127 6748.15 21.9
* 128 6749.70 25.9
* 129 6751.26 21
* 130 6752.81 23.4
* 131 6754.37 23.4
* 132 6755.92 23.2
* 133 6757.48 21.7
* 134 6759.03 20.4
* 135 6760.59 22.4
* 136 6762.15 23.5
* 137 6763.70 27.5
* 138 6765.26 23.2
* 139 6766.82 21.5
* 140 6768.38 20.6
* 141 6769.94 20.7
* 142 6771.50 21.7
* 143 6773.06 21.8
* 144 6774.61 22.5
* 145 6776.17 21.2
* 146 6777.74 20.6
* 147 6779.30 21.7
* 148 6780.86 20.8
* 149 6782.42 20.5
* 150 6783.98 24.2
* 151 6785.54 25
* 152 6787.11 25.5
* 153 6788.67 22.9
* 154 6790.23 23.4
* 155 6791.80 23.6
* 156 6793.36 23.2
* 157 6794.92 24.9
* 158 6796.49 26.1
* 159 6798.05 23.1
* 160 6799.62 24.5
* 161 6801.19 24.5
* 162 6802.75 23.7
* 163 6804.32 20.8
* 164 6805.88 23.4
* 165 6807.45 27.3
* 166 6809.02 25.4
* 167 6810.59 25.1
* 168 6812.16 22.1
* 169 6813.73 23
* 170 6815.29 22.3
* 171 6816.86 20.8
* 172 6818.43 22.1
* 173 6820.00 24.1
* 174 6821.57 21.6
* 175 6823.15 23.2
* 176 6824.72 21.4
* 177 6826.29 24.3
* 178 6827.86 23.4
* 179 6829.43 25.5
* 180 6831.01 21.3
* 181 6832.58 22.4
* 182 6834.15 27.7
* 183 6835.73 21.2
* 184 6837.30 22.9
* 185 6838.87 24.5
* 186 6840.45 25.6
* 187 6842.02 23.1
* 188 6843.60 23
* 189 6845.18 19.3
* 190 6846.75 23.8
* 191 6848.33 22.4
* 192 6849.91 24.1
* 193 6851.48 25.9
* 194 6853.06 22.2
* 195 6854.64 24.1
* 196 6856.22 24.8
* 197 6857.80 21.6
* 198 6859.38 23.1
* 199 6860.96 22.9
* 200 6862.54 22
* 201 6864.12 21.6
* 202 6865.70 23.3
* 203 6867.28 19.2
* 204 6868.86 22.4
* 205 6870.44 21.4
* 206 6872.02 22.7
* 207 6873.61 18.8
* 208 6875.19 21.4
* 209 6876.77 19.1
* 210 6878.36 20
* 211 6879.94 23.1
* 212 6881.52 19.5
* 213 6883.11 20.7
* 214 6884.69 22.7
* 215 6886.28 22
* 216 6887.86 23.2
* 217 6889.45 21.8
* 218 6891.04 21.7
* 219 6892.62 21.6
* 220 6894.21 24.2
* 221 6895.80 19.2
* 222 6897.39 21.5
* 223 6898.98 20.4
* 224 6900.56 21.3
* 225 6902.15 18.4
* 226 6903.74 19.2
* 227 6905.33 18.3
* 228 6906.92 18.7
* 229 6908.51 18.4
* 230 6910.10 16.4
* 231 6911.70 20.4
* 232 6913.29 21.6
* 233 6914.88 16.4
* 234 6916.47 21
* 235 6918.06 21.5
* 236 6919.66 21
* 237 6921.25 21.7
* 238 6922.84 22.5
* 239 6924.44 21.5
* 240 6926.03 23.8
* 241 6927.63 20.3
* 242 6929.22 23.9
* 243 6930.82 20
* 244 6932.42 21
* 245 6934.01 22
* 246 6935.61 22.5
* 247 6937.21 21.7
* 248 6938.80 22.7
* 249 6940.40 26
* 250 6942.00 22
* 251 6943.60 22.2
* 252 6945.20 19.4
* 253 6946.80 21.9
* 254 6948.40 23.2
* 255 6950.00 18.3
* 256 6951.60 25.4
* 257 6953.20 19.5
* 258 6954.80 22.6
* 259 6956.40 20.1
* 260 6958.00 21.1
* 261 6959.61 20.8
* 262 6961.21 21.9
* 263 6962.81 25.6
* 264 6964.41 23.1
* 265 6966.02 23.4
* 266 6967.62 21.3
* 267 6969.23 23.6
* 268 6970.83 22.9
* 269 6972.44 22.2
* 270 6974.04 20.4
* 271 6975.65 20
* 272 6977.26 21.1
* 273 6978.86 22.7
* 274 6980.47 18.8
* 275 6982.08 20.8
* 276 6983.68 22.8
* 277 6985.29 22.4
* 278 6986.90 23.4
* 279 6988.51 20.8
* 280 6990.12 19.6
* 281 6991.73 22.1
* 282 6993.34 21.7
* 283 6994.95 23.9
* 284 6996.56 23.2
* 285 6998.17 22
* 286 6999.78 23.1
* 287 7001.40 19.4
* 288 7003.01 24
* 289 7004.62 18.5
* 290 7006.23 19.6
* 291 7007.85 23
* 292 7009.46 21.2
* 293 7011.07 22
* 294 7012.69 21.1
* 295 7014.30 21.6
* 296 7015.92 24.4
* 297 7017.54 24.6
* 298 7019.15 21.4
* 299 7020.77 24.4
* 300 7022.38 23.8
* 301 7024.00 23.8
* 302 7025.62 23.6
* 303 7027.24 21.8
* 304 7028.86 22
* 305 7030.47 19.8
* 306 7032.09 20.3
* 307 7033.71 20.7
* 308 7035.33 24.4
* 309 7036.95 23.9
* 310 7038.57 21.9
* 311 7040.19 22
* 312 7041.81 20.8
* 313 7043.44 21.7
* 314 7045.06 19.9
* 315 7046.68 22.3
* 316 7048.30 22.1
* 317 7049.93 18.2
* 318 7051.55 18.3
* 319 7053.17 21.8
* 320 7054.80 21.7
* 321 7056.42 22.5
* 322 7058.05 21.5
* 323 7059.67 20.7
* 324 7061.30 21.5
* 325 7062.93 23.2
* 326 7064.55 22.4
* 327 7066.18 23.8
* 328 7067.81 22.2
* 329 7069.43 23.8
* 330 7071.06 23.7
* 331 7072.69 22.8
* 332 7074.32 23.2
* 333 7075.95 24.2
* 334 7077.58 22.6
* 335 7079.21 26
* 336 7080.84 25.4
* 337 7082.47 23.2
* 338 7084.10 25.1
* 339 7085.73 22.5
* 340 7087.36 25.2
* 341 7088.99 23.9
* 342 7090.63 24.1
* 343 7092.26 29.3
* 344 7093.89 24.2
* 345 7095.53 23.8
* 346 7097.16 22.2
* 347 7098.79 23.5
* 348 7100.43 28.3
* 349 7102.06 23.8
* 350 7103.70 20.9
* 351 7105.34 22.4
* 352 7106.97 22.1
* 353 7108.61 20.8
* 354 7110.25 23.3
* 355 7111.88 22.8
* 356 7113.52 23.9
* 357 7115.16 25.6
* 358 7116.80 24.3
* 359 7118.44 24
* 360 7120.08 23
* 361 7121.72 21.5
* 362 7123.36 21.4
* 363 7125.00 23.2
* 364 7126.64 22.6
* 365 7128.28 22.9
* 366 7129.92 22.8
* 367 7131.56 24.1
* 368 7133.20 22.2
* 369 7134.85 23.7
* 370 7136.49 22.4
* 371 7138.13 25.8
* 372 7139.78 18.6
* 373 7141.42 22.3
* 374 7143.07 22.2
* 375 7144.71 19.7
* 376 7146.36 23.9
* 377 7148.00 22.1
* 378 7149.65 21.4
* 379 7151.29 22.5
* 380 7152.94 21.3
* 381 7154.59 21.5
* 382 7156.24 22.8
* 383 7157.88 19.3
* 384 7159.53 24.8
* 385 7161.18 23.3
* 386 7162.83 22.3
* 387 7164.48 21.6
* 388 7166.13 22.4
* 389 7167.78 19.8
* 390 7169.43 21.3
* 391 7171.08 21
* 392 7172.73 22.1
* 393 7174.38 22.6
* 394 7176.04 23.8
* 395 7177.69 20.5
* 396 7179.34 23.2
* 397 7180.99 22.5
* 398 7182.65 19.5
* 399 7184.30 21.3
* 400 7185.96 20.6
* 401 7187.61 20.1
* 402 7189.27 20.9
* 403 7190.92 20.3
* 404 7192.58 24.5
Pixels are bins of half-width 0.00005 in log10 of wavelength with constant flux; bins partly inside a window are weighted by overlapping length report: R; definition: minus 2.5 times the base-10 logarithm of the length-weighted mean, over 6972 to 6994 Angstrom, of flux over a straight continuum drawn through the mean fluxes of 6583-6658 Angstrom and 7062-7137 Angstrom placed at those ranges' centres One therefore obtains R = 0.086 mag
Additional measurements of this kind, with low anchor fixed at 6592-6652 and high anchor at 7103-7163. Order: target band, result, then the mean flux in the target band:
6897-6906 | 0.12 mag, 19.8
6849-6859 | -0.08 mag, 23.7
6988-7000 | 0.01 mag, 22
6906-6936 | 0.08 mag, 20.7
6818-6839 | -0.05 mag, 23.2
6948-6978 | 0.02 mag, 21.9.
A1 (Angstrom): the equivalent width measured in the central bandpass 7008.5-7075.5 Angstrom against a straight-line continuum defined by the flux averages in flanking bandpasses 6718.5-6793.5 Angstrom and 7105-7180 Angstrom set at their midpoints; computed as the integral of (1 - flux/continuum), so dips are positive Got 0.9 Angstrom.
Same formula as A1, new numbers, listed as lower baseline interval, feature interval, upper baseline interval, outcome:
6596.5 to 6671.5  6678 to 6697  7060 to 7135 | 0.2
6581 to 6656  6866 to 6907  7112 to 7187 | 2.0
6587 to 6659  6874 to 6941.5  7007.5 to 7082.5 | 3.5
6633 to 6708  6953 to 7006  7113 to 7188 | 1.0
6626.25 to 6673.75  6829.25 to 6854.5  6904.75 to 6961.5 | -2.3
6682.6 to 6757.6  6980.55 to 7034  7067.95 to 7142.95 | 2.7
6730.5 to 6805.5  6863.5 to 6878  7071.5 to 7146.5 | 1.2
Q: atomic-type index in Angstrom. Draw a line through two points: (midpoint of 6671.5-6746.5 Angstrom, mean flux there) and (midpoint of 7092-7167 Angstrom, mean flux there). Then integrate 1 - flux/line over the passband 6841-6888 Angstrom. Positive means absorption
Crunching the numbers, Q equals 0.6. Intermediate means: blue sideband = 22.2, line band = 22.1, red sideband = 22.8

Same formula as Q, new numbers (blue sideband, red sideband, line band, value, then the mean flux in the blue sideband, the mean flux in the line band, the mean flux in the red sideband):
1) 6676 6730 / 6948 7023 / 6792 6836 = -3.04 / 22.1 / 23.5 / 22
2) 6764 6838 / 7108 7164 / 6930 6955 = 1.07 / 23.1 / 21.9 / 22.6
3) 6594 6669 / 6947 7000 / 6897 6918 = 2.41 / 22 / 19.4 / 21.9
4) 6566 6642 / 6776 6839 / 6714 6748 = 0.47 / 21.5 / 22.3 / 23.3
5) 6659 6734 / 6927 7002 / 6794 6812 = -1.92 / 22.1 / 24.3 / 21.9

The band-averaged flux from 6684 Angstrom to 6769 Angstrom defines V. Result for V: 22.4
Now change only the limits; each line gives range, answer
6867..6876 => 21.1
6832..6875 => 22.8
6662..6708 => 22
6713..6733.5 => 22.2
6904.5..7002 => 21.5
